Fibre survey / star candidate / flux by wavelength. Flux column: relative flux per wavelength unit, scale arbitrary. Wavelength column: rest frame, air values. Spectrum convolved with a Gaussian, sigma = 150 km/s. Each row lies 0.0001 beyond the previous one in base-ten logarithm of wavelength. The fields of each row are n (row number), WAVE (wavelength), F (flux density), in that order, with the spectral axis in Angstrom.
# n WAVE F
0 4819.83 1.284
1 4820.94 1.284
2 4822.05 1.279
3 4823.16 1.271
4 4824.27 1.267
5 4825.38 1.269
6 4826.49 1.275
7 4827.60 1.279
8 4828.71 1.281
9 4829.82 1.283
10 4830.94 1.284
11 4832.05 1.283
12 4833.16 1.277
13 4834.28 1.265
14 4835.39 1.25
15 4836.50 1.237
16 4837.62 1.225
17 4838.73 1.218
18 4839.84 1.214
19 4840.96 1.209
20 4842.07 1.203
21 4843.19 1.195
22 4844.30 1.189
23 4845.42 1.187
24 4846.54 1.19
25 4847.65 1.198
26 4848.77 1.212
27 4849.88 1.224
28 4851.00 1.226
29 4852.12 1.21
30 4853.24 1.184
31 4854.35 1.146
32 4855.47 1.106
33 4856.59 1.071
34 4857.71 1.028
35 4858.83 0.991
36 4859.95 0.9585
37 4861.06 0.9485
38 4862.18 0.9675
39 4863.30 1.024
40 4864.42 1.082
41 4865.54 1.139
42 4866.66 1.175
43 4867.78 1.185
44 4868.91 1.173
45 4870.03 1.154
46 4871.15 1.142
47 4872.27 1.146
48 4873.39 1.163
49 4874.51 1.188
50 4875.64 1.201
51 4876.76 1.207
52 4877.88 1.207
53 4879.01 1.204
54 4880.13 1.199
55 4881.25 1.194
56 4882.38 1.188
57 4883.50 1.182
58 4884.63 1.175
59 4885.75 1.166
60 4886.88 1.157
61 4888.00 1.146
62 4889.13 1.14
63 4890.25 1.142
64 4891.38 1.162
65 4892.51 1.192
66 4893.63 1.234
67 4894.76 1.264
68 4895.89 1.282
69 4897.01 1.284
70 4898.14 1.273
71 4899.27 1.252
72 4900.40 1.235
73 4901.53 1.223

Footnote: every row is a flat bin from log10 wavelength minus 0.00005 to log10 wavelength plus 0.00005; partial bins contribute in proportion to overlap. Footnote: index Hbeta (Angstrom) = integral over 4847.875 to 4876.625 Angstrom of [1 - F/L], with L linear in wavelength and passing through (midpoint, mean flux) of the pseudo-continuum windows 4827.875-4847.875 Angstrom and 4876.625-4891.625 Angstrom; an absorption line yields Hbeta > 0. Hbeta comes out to 1.9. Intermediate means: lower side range 1.23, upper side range 1.18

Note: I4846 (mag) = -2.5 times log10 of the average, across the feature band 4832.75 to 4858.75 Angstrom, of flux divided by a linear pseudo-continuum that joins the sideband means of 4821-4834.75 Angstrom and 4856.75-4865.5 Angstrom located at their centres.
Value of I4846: -0.052 mag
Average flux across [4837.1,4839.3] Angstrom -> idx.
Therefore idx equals 1.23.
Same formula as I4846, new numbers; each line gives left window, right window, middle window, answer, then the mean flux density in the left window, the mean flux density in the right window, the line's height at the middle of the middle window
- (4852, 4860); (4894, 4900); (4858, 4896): 0.031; 1.09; 1.27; 1.18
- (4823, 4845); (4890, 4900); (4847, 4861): 0.109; 1.25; 1.23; 1.24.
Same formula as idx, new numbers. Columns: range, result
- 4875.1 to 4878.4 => 1.21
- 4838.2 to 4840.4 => 1.22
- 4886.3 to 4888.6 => 1.15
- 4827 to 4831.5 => 1.28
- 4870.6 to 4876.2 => 1.17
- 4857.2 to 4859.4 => 1.01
